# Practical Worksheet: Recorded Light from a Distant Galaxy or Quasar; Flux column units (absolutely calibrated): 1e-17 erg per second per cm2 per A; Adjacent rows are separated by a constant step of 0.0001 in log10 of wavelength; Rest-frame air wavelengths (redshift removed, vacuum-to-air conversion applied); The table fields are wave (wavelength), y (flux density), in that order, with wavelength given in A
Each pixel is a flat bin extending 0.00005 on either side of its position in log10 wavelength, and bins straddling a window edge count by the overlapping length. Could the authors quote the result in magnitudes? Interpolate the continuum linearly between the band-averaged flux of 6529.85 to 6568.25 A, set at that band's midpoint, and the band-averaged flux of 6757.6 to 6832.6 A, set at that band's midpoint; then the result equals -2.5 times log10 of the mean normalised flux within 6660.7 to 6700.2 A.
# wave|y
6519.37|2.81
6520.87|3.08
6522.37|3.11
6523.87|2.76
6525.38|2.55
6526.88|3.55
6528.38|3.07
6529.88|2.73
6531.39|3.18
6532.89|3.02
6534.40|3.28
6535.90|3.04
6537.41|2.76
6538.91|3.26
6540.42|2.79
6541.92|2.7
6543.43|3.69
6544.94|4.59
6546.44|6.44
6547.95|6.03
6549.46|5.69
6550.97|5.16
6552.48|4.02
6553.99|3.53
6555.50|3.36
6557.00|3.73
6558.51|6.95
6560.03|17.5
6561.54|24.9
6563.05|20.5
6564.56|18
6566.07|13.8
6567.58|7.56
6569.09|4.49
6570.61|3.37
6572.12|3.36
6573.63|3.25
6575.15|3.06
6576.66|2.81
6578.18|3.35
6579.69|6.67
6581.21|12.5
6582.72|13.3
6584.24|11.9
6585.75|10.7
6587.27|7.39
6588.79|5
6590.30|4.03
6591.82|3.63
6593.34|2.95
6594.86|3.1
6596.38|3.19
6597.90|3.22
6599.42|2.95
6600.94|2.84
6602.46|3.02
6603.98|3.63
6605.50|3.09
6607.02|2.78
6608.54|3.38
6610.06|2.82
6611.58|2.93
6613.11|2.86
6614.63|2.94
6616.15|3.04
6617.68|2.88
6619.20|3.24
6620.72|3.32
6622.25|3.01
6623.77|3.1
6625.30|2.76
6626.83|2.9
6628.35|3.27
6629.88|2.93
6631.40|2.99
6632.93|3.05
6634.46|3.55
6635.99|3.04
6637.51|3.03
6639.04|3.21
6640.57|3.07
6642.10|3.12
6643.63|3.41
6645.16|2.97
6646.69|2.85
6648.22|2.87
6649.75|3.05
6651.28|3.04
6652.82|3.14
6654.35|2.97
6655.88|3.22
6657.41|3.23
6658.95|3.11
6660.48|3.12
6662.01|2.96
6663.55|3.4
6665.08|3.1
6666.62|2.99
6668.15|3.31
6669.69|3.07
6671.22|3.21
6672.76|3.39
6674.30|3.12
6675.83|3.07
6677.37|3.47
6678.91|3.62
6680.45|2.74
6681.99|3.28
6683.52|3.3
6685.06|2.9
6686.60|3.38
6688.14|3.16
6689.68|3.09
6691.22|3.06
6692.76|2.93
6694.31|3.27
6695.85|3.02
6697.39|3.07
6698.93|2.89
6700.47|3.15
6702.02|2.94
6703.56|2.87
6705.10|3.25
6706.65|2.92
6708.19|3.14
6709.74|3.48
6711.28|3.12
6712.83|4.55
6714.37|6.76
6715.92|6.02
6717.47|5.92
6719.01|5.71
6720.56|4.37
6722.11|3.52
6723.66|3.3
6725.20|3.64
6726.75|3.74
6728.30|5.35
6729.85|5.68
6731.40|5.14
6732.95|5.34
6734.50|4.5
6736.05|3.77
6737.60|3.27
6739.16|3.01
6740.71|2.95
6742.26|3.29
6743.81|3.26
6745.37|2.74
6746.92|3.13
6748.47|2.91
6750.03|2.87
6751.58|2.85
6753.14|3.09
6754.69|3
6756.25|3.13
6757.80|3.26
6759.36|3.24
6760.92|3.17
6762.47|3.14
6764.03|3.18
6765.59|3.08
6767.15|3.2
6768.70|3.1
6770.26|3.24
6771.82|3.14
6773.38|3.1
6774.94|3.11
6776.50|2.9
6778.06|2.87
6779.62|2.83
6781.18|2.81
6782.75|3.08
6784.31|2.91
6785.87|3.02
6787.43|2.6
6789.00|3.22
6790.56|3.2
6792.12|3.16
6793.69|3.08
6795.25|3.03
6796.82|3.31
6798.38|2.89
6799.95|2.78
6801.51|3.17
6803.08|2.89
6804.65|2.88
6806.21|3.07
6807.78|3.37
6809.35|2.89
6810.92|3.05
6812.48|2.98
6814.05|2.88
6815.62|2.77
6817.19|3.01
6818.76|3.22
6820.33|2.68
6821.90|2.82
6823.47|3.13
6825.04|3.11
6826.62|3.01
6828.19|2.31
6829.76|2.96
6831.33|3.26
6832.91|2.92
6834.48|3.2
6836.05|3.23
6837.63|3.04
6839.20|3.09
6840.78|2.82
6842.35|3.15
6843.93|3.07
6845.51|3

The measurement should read 0.482 mag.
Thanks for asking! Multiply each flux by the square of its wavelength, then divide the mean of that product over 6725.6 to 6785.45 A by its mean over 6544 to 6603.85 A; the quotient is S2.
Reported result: 0.52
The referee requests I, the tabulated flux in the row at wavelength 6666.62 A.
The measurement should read 2.99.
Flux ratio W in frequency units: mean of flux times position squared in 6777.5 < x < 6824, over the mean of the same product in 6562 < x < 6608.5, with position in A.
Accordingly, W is 0.50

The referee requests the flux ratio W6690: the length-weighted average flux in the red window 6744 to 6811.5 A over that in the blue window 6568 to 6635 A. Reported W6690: 0.72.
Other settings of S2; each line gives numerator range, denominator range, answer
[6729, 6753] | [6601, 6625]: 1.24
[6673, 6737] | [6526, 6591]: 0.60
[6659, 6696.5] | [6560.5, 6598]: 0.41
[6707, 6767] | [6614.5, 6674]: 1.26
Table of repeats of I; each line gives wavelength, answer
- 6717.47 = 5.92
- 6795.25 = 3.03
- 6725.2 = 3.64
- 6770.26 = 3.24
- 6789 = 3.22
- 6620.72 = 3.32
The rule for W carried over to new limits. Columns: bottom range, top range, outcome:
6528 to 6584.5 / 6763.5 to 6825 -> 0.49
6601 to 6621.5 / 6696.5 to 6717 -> 1.25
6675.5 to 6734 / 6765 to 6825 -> 0.81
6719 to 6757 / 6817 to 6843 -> 0.83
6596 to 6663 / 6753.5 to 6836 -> 1.04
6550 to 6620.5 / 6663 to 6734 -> 0.63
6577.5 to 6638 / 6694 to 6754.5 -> 0.92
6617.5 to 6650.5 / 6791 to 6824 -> 1.03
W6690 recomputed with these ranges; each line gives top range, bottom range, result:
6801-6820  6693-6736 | 0.74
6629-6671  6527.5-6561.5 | 0.62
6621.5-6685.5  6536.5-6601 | 0.47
